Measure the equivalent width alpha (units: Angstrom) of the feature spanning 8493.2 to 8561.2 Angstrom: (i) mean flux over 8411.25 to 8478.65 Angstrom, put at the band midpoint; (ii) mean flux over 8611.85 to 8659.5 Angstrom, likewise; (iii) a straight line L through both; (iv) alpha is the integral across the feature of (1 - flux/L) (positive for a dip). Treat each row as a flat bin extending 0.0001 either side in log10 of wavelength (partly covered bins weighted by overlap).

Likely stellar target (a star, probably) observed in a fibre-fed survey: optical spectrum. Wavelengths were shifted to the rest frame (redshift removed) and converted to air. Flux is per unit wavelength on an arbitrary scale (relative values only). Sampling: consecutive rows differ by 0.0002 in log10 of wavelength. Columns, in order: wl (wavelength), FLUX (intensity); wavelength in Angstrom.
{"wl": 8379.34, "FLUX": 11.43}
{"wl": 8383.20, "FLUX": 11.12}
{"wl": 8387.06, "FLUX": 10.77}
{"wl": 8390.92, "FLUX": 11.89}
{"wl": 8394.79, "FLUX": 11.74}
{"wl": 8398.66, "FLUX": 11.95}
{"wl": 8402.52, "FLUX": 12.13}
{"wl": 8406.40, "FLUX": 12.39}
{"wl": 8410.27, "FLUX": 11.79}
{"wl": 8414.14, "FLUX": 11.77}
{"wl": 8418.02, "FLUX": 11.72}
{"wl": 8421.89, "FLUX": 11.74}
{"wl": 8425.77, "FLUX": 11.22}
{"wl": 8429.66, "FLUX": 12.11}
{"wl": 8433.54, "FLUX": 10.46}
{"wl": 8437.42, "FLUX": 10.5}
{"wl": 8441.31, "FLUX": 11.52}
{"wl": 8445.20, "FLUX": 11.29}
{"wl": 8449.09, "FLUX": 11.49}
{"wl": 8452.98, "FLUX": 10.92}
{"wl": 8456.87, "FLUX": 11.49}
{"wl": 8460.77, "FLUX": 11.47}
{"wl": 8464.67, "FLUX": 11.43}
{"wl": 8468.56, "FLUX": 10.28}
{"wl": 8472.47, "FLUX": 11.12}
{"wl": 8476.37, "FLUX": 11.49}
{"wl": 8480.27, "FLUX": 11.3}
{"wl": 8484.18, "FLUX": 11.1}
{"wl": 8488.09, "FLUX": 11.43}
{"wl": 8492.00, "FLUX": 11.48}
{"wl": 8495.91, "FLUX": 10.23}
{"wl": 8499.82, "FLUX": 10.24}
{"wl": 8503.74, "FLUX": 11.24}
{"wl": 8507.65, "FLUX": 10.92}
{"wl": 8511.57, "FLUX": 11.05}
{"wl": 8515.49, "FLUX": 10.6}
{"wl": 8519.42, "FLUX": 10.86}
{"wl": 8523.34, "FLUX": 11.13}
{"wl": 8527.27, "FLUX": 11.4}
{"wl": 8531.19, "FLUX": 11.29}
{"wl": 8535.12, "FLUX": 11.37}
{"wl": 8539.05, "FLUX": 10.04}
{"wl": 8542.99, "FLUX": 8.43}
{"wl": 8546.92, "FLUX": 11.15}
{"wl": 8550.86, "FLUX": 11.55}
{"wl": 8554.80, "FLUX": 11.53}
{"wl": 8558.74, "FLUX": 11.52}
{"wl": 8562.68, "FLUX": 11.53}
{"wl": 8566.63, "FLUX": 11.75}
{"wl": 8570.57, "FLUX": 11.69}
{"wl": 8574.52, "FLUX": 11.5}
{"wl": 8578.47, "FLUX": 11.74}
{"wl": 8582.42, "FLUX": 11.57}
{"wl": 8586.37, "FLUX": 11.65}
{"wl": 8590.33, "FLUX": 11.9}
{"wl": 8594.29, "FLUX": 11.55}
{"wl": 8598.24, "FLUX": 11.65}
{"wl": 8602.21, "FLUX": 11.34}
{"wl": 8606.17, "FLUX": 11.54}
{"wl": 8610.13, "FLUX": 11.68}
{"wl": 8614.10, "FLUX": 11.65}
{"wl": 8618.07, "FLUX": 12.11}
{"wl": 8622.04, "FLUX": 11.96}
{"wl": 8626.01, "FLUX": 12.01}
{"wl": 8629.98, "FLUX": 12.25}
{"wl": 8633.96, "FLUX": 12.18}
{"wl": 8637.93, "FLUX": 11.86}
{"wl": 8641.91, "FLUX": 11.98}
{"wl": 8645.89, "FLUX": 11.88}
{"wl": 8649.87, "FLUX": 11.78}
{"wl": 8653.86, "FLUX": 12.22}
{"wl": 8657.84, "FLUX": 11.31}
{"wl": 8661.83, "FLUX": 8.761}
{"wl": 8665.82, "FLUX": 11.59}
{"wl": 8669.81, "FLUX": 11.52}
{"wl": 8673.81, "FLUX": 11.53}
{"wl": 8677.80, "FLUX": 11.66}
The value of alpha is 4.2 Angstrom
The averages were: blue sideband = 11.3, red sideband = 11.9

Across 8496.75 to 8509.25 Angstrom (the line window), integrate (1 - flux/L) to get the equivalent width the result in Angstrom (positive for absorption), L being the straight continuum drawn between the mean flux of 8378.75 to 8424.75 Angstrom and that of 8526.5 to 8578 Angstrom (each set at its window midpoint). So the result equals 0.64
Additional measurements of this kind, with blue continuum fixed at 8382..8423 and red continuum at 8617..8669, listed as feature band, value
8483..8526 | 2.8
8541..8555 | 1.4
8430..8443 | 0.8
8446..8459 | 0.5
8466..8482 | 0.9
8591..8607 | 0.2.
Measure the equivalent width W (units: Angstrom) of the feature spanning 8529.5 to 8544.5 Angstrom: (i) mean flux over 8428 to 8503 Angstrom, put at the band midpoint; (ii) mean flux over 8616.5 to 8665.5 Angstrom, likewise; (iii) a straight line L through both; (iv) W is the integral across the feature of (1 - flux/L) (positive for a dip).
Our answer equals 1.4 Angstrom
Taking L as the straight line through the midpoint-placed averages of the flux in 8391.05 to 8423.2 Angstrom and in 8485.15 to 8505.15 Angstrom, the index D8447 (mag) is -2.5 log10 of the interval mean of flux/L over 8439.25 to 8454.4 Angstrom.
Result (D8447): 0.01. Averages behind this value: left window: 11.9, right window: 10.9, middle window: 11.3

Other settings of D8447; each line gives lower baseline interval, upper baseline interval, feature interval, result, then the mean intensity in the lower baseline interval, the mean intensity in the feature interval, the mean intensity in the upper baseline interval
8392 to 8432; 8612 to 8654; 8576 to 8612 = 0.03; 11.8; 11.6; 12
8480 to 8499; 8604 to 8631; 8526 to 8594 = 0.02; 11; 11.3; 11.9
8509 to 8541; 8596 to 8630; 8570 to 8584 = -0.02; 11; 11.6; 11.8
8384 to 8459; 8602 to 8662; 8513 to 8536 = 0.05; 11.5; 11.1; 11.8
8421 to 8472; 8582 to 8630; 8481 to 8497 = 0.02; 11.2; 11.1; 11.7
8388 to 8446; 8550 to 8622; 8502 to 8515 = 0.06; 11.6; 11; 11.6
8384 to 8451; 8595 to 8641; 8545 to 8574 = 0.02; 11.5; 11.5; 11.8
